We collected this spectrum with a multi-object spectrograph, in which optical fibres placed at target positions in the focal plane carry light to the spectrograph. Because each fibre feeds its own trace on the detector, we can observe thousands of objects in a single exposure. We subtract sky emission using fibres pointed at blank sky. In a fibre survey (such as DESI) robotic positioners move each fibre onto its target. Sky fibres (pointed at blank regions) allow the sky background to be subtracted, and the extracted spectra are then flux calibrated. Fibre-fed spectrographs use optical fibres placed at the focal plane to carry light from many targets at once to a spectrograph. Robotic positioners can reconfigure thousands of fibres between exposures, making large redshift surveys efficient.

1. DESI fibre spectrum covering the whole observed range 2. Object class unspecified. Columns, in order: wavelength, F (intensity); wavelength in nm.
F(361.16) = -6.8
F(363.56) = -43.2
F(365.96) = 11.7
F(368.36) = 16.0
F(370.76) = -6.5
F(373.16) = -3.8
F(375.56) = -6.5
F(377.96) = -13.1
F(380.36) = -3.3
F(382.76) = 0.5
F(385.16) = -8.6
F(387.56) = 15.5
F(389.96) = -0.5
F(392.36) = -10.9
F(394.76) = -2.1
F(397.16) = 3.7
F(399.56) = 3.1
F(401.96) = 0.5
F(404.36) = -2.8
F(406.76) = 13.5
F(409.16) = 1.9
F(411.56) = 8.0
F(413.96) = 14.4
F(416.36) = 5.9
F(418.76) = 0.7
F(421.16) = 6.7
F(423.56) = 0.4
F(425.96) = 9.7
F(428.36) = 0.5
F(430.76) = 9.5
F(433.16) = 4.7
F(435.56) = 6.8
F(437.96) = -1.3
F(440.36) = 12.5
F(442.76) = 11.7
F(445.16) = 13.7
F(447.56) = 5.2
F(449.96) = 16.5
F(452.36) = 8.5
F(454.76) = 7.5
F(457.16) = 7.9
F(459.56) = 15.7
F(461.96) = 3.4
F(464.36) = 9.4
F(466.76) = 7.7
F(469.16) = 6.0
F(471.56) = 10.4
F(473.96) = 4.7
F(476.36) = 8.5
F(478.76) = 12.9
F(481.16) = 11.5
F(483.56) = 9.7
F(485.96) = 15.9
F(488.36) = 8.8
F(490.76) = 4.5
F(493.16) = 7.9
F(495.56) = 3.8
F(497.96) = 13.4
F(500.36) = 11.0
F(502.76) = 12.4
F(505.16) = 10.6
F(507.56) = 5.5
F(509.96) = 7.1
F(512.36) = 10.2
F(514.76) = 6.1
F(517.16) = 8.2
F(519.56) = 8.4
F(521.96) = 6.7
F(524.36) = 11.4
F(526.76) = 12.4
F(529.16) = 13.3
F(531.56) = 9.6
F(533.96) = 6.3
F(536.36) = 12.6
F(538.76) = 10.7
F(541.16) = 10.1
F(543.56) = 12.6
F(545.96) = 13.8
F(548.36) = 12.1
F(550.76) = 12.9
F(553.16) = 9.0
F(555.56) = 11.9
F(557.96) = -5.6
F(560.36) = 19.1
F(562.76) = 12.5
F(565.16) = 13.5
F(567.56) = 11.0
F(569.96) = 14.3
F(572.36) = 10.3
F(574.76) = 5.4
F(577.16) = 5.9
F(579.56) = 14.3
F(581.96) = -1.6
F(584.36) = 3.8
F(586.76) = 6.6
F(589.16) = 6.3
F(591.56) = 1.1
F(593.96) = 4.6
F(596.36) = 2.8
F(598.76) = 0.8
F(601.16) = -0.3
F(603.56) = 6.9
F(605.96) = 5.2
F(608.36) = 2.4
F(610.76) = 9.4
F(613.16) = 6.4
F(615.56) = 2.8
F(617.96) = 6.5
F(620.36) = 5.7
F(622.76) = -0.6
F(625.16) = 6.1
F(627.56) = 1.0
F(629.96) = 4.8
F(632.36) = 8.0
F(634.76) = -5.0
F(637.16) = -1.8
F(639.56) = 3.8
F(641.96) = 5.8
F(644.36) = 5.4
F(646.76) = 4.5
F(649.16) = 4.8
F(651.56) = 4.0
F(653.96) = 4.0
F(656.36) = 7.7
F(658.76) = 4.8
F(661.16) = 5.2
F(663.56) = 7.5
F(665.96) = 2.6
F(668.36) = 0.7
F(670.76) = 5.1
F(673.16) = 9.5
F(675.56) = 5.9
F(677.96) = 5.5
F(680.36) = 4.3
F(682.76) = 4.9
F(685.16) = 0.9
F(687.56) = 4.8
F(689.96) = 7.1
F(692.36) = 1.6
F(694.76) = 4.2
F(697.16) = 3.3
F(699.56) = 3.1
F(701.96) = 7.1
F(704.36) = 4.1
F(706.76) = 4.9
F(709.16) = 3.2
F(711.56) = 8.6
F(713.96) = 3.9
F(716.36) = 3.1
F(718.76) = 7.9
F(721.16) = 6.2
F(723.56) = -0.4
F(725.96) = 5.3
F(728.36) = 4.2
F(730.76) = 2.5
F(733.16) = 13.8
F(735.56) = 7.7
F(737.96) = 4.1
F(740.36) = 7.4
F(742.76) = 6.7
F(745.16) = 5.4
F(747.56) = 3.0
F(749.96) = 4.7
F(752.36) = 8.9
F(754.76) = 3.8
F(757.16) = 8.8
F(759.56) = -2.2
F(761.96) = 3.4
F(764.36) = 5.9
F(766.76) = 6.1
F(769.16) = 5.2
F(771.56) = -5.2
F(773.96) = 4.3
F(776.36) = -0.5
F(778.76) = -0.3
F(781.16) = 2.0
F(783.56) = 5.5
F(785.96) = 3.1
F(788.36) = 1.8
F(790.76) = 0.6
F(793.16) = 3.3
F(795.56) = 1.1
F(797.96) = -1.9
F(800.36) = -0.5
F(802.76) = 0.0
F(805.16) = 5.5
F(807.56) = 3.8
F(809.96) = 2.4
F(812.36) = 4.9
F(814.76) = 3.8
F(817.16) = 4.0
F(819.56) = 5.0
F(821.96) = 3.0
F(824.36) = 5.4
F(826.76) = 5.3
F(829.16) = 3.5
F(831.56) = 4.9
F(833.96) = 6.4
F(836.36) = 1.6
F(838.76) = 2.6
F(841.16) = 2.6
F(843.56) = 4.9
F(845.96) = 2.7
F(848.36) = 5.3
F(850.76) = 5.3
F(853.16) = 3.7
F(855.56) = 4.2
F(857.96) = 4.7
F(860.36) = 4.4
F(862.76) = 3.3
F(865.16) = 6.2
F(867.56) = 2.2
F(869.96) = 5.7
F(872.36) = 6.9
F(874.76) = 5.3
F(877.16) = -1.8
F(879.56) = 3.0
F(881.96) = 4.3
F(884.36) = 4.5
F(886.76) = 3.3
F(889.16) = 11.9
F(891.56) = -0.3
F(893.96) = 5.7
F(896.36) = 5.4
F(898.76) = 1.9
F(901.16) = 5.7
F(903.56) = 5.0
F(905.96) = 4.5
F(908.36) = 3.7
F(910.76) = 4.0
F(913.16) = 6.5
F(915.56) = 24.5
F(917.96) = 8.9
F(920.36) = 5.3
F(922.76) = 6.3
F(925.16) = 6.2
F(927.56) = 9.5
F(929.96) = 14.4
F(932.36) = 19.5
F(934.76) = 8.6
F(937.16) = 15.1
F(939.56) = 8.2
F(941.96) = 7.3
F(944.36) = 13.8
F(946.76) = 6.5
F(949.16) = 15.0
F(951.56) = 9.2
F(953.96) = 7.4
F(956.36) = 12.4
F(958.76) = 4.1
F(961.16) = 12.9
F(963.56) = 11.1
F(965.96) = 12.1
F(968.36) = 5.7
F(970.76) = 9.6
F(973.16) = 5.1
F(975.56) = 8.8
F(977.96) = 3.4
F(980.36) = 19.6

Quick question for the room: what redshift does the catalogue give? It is 1.45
